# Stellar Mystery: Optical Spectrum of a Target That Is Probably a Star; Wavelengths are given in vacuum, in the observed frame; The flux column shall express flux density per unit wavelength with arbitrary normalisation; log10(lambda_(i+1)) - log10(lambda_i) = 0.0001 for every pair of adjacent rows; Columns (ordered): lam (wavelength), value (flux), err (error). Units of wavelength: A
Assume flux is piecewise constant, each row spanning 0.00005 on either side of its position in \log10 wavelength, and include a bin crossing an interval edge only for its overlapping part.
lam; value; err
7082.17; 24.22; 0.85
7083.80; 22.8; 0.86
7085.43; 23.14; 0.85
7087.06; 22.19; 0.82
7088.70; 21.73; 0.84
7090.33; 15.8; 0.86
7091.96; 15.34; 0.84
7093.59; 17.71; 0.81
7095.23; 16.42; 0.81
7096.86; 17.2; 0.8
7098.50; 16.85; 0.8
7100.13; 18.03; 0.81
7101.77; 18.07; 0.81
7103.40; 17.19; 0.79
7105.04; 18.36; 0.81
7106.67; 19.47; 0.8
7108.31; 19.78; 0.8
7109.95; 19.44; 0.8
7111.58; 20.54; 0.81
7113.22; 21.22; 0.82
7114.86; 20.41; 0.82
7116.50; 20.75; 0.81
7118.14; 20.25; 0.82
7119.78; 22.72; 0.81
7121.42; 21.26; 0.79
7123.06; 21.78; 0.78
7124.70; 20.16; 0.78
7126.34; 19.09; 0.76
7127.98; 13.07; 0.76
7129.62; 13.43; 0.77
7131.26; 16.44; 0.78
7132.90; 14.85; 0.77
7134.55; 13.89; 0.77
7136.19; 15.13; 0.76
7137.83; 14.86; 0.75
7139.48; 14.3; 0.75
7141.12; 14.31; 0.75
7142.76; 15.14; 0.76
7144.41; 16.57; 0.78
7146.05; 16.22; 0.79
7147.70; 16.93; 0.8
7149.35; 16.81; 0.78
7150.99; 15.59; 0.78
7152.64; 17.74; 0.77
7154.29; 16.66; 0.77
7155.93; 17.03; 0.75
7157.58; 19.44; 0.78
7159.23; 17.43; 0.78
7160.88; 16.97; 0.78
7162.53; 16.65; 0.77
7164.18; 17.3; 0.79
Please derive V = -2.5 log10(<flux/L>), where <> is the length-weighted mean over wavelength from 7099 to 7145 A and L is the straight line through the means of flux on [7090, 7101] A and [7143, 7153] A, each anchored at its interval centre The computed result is -0.08 mag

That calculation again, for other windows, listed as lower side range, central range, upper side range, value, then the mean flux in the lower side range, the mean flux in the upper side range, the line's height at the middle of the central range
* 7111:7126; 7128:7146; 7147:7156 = 0.24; 20.9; 16.8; 18.6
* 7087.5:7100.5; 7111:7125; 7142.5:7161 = -0.22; 17.5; 16.9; 17.3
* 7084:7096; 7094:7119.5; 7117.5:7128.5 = 0.03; 19.1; 19.9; 19.5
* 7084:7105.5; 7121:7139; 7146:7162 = 0.07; 18.4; 17.1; 17.6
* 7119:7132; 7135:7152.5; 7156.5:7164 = 0.15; 18.5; 17.6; 18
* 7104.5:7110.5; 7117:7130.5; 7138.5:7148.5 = -0.08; 19.3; 15.6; 17.6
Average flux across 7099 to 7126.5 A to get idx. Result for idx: 19.9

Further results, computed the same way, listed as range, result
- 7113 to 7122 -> 21.1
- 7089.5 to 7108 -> 17.4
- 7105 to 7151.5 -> 17.7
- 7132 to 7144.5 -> 14.8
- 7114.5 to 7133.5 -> 18.7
